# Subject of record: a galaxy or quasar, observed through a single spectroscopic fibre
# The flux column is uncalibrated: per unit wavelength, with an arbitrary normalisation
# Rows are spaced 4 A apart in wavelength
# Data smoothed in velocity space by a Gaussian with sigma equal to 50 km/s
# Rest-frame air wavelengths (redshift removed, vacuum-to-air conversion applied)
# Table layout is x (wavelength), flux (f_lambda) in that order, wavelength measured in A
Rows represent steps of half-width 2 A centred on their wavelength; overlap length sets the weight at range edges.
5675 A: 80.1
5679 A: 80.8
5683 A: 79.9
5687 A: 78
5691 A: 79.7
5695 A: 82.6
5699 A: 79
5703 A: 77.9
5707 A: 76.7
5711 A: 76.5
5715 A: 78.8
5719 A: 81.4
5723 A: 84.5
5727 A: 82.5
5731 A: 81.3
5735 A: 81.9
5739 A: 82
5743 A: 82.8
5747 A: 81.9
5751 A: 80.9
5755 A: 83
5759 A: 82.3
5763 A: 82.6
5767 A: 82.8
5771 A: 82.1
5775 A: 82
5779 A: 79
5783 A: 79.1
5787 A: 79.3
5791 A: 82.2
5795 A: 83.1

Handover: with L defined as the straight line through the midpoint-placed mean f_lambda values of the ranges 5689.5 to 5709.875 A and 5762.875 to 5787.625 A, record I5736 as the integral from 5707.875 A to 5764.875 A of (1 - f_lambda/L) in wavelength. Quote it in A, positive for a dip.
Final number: -1.08 A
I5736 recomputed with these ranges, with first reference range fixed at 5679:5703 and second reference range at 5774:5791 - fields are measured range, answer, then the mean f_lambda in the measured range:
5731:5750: -0.50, 82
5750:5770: -0.61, 82.4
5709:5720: 0.16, 78.7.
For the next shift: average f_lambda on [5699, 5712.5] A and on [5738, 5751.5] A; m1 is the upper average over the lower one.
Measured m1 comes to 1.06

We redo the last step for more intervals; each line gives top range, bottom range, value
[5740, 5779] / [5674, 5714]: 1.04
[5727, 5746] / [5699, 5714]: 1.06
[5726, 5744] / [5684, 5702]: 1.03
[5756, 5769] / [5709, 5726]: 1.03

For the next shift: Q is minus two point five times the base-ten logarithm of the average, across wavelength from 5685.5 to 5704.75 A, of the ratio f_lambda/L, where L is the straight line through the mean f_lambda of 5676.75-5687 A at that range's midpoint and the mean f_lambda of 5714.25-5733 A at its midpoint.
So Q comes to 0.01 mag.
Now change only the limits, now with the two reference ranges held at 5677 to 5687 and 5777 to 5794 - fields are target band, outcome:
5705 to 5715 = 0.040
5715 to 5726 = -0.029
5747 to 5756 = -0.024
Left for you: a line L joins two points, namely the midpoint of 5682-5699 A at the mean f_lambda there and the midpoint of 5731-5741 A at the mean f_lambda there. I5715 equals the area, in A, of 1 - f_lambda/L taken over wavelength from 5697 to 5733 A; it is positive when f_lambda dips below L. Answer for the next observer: 0.5 A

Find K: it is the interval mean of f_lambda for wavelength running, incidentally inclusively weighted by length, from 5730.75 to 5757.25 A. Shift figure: 82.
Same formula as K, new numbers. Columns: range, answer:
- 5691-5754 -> 80.7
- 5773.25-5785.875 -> 79.9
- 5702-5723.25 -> 78.9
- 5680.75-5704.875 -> 79.5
